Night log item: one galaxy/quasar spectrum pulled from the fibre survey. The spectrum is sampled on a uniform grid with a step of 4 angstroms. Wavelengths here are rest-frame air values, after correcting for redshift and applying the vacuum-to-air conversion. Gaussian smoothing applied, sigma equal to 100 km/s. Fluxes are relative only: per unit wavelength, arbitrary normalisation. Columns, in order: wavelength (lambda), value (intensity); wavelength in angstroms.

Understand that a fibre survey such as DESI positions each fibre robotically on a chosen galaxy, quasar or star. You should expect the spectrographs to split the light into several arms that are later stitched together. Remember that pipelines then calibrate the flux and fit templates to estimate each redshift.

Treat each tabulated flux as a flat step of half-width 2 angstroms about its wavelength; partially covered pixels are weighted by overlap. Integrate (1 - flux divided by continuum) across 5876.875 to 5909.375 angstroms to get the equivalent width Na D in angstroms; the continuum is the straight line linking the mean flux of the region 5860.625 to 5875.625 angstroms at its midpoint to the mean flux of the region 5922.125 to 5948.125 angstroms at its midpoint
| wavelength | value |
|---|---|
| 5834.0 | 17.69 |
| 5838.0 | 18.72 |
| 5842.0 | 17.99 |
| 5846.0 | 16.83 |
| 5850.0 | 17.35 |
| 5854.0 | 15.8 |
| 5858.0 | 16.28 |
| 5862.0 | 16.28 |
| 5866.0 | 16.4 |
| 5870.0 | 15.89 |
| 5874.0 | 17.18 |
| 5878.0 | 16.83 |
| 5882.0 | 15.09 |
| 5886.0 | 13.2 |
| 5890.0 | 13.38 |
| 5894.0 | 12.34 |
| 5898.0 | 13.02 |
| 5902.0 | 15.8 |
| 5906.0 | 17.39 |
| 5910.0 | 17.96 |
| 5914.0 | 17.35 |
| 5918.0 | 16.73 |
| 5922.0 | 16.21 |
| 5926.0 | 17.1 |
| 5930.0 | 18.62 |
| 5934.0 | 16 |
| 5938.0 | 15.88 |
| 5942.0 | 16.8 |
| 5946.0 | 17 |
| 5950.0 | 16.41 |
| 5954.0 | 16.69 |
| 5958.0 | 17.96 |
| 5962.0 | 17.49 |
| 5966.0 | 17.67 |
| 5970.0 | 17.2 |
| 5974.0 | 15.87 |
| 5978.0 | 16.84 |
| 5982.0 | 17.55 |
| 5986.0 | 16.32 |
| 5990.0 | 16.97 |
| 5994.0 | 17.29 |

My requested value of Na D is 3.67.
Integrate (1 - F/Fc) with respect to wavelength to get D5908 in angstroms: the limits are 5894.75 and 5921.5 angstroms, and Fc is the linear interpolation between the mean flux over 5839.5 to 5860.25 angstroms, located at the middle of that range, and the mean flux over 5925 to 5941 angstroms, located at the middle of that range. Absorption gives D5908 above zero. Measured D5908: 1.1 angstroms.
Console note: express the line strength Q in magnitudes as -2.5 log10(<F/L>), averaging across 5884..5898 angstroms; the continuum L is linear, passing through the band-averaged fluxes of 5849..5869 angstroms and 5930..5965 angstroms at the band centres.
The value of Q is 0.26 mag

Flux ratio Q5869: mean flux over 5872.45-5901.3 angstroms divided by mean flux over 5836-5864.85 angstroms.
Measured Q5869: 0.8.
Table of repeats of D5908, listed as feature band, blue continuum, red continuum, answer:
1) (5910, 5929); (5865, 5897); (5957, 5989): -1.47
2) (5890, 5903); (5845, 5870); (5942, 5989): 2.44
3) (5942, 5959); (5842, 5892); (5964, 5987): -0.23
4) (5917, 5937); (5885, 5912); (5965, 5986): -1.69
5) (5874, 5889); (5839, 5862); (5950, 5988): 1.51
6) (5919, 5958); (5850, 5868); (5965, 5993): -0.24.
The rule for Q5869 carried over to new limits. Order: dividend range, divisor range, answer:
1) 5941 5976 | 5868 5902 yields 1.16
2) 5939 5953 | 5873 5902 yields 1.16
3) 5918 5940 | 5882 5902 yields 1.24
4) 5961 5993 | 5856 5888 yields 1.07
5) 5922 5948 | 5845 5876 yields 1.02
